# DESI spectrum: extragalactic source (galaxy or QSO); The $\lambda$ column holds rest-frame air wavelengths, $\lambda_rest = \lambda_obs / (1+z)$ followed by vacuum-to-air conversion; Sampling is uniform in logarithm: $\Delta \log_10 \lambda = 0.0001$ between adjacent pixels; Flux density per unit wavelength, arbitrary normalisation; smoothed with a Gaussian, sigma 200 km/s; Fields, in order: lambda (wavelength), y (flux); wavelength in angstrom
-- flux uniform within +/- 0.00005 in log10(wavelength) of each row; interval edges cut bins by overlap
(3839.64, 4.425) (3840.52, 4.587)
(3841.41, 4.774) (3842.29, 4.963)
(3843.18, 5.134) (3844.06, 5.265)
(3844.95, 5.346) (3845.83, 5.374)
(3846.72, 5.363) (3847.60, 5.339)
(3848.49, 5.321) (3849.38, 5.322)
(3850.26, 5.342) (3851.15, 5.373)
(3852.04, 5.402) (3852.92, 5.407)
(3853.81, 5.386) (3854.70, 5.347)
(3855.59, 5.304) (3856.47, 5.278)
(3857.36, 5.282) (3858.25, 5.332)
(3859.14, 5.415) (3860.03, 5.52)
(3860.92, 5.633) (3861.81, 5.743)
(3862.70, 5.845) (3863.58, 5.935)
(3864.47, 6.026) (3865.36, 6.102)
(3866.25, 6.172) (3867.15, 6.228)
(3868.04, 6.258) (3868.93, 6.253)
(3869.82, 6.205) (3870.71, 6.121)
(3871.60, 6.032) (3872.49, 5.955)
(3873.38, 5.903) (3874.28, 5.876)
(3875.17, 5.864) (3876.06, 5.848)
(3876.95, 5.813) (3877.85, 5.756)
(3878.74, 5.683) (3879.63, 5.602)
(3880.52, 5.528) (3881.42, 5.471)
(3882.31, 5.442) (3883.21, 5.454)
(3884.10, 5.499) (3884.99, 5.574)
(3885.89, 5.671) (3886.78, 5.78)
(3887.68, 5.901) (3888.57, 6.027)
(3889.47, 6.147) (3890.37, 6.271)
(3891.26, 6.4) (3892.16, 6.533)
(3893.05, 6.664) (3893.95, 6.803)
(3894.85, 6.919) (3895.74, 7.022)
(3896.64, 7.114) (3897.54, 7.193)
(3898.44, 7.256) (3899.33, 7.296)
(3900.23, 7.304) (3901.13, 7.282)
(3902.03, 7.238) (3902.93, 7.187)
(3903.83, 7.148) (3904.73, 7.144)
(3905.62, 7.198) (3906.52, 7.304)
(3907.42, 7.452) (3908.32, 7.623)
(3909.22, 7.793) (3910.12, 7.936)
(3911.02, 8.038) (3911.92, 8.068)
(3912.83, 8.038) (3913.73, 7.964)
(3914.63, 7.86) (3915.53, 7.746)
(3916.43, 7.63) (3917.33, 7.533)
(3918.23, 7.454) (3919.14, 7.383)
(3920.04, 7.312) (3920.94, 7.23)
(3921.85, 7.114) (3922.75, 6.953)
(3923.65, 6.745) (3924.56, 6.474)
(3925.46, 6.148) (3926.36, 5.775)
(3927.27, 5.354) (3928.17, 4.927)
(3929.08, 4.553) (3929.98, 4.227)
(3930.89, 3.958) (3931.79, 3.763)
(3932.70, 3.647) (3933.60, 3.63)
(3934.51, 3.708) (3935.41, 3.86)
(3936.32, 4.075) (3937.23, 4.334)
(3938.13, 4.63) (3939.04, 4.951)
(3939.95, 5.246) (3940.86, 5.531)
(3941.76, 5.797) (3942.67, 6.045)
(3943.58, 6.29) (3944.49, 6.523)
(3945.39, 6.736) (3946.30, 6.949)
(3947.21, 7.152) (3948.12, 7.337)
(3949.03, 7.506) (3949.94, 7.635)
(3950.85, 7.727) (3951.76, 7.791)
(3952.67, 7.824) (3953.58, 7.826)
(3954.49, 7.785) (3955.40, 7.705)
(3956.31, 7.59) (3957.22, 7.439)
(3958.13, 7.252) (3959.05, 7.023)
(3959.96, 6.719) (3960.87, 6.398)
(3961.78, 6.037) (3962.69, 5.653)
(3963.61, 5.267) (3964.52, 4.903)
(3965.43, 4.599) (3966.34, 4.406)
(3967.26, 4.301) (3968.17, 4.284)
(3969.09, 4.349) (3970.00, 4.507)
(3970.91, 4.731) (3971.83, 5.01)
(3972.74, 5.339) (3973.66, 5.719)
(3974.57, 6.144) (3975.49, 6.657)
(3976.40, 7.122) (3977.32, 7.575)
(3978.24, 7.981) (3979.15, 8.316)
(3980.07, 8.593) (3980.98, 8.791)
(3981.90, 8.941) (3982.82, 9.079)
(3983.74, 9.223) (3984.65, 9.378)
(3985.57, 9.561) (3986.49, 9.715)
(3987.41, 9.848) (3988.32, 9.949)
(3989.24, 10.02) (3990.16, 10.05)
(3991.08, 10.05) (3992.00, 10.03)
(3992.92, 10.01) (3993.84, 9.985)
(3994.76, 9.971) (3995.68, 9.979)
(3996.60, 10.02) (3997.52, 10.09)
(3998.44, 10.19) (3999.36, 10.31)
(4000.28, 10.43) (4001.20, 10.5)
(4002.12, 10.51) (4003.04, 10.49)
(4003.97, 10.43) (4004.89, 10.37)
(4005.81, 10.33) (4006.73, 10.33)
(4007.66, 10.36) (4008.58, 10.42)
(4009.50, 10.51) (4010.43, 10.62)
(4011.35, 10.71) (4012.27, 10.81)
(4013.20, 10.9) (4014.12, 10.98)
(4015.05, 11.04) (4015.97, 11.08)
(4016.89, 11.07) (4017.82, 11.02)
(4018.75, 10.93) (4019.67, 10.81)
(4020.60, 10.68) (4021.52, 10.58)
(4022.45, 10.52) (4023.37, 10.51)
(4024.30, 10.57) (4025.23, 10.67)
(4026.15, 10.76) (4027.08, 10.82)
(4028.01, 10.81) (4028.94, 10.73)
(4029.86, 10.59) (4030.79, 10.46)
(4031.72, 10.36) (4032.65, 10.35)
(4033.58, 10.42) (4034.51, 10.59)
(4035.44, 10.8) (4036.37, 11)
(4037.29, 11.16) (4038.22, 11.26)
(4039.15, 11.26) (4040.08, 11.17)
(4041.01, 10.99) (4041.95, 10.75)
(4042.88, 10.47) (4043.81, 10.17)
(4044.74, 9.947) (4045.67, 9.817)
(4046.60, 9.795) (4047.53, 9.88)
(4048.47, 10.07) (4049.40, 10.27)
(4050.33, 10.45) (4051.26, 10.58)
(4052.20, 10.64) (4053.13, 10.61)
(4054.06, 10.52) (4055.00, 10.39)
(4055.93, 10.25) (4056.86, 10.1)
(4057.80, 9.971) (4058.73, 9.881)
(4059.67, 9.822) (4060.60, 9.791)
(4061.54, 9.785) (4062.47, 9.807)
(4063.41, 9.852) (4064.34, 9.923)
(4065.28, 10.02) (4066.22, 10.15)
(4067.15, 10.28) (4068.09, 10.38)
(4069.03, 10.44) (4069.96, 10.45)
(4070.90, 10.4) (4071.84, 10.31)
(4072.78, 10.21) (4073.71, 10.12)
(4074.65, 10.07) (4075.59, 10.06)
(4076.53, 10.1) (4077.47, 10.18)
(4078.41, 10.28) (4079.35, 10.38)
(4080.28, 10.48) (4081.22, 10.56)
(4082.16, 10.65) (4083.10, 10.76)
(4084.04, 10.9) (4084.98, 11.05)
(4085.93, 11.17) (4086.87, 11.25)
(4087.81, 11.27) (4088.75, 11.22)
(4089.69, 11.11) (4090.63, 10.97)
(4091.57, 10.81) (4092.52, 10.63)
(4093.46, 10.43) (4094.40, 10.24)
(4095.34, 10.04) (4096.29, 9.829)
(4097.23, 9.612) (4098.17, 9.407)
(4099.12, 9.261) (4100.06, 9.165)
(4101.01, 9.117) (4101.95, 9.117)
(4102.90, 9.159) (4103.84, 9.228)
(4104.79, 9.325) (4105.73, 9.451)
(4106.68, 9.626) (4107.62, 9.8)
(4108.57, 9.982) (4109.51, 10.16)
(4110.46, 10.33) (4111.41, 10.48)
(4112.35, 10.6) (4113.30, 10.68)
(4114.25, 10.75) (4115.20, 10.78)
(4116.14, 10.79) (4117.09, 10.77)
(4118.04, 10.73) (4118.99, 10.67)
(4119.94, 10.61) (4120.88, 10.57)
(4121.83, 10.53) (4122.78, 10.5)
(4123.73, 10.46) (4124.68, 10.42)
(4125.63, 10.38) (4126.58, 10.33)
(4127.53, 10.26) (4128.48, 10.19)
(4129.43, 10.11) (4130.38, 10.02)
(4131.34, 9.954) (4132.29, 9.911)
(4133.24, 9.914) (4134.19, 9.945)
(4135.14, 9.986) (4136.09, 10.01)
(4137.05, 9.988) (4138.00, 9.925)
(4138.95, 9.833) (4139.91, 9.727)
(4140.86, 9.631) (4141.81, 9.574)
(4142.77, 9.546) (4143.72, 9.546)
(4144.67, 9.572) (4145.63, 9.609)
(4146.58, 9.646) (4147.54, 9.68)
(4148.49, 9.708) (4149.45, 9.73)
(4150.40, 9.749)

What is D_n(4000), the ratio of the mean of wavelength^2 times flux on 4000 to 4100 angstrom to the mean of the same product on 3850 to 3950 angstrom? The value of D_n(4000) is 1.83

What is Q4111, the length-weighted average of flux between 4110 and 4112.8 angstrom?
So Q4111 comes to 10.5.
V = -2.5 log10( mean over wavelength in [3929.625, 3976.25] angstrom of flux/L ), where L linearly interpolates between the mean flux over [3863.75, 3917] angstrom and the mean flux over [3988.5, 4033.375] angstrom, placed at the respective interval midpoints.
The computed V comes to 0.43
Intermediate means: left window 6.6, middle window 5.79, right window 10.5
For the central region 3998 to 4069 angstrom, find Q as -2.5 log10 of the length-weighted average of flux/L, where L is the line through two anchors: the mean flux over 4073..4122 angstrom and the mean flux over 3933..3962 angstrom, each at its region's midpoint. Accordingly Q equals -0.22 mag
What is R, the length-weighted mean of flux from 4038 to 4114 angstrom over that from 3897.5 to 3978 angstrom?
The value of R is 1.61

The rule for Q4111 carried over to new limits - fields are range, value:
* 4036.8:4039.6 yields 11.3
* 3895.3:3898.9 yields 7.15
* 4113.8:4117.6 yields 10.8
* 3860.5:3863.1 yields 5.74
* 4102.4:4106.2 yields 9.29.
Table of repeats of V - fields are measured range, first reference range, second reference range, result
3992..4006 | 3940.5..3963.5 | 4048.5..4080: -0.226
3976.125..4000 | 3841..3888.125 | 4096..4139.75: -0.208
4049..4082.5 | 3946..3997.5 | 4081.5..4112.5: -0.077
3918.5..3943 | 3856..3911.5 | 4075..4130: 0.323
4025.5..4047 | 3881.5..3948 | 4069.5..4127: -0.186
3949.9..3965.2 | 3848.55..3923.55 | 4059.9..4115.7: 0.124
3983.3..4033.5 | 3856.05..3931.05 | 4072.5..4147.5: -0.230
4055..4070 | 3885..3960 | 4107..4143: -0.108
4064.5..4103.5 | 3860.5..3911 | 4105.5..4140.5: -0.074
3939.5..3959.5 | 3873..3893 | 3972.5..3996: 0.111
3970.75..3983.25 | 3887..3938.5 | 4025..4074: 0.158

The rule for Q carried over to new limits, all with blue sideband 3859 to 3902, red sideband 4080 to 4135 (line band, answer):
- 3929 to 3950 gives 0.34 mag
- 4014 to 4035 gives -0.22 mag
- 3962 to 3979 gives 0.37 mag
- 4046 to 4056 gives -0.12 mag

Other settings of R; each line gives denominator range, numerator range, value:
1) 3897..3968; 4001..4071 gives 1.62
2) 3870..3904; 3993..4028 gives 1.68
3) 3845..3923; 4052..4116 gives 1.60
